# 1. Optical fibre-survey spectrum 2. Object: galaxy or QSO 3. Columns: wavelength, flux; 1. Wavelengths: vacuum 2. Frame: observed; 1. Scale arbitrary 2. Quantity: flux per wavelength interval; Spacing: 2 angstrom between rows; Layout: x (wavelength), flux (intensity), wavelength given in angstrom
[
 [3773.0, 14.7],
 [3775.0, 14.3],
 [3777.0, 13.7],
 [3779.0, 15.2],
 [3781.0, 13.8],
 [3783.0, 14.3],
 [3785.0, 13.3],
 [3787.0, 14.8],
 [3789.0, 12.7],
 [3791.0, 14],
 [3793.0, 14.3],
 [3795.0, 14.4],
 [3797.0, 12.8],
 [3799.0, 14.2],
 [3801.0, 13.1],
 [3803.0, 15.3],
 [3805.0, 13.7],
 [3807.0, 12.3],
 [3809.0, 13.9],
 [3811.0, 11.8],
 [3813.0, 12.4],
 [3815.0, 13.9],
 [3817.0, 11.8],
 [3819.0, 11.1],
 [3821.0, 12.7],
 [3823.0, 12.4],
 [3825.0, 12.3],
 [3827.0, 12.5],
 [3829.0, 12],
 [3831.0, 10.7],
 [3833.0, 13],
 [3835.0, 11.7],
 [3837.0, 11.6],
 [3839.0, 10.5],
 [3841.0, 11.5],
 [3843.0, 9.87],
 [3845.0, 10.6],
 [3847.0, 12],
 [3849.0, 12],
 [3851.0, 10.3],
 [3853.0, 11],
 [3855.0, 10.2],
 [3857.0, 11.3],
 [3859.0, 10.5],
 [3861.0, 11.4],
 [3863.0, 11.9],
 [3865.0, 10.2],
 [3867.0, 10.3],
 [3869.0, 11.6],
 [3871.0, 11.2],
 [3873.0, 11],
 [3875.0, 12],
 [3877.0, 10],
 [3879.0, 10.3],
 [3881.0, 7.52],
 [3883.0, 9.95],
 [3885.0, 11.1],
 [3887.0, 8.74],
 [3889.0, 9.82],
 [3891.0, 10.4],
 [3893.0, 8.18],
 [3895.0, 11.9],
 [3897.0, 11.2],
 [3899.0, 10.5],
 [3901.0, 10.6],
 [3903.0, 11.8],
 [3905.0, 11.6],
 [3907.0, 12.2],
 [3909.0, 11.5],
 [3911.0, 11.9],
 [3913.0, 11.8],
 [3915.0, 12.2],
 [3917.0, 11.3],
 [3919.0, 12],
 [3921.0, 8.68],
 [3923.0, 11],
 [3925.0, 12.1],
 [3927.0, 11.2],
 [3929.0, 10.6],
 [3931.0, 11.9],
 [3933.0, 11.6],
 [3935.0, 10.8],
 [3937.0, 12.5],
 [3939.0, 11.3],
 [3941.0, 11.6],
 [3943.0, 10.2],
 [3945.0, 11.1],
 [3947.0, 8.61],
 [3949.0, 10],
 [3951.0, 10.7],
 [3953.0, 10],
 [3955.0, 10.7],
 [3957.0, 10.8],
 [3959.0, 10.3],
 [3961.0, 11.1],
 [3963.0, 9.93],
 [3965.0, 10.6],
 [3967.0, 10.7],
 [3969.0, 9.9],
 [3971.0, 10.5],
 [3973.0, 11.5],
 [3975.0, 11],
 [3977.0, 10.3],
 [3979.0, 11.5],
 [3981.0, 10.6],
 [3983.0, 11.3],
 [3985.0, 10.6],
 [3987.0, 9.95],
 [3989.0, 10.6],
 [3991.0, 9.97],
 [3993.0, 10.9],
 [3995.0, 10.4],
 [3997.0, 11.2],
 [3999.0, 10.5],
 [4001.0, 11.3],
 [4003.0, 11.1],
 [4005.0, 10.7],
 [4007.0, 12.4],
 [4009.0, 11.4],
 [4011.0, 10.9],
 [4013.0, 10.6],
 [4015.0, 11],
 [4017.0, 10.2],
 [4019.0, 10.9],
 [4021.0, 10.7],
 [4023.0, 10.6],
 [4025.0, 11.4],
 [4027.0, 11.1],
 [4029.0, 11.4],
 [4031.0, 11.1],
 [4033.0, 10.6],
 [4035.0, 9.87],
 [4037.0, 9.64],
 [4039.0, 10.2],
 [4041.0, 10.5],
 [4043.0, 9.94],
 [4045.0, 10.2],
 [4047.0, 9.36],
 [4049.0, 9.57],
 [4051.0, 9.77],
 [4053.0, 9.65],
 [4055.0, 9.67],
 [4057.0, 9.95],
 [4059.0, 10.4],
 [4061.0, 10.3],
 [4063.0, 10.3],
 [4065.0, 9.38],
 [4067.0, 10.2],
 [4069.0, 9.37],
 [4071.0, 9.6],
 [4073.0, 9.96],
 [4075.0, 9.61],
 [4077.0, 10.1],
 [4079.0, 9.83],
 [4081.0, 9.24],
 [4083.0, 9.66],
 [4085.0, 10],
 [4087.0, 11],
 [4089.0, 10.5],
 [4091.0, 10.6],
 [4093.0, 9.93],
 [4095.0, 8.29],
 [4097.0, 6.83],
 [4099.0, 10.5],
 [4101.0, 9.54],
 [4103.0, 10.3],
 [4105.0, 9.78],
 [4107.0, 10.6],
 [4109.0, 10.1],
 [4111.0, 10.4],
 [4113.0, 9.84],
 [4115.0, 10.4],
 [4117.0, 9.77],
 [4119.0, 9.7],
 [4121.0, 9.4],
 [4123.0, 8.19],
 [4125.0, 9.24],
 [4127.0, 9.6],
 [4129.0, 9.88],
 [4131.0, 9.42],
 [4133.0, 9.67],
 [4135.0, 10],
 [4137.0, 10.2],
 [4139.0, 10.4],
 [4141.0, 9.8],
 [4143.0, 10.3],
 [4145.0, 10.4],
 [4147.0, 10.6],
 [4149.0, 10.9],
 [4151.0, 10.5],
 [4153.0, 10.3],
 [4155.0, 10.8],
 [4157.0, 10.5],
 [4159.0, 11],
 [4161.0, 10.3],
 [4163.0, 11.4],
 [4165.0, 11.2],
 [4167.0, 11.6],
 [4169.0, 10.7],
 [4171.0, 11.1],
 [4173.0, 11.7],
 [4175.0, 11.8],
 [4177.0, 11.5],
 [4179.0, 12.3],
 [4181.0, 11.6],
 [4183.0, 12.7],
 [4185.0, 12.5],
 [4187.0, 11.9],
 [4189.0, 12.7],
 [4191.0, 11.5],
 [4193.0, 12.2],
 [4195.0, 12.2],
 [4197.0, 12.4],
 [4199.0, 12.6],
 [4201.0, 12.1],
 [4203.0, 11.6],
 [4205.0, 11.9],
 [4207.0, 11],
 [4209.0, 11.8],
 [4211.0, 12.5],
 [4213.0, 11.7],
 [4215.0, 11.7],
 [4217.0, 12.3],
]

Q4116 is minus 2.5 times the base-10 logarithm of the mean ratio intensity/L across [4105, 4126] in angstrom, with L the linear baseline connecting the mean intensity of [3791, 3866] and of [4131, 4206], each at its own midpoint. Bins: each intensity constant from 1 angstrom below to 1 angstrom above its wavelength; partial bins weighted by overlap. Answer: 0.166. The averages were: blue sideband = 12.1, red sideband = 11.2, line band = 9.76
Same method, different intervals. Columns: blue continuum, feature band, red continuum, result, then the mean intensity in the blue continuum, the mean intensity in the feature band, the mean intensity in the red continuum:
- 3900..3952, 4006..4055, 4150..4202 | 0.082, 11.2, 10.5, 11.6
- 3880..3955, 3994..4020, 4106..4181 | -0.031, 10.8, 11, 10.4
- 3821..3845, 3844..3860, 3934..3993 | 0.049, 11.6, 11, 10.6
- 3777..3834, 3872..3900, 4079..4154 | 0.207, 13.2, 10.2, 9.89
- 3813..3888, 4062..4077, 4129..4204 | 0.143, 11.2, 9.8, 11.2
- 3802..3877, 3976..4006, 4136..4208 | 0.080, 11.7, 10.7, 11.3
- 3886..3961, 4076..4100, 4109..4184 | 0.097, 10.9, 9.71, 10.5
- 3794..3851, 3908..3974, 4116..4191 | 0.078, 12.3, 10.9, 10.7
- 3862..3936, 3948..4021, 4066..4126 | -0.035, 10.9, 10.7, 9.75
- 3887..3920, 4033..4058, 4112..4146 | 0.041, 11.1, 9.89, 9.78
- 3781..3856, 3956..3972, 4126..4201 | 0.138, 12.5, 10.5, 11.1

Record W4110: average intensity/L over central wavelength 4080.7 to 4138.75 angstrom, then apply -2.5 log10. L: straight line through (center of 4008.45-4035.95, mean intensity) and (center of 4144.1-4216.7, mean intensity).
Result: 0.15 mag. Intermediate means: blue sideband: 10.8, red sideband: 11.5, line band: 9.76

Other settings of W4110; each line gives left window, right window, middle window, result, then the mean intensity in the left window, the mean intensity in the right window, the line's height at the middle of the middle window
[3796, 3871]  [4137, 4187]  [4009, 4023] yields 0.07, 11.9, 11.1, 11.4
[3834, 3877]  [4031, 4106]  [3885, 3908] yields 0.02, 11.1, 9.86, 10.8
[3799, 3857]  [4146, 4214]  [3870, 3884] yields 0.16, 12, 11.6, 12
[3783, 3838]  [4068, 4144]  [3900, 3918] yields 0.02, 12.9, 9.78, 11.9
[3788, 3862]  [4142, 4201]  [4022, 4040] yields 0.11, 12.2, 11.4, 11.7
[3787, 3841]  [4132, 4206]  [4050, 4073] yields 0.19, 12.8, 11.3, 11.7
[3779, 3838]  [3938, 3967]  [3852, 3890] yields 0.14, 13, 10.5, 11.9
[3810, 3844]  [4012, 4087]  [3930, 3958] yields 0.01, 11.9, 10.2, 11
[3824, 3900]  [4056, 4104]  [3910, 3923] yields -0.07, 10.9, 9.81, 10.6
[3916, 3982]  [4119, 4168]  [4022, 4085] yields 0.04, 10.8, 10.2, 10.5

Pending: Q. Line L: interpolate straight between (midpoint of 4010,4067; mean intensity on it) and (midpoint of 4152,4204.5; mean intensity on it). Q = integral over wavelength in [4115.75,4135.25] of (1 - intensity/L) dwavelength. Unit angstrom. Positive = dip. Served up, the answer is 2.9 angstrom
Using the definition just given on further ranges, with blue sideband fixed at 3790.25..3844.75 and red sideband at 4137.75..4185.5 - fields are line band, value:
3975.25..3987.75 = 1.16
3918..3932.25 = 1.19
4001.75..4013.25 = 0.49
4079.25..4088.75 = 1.16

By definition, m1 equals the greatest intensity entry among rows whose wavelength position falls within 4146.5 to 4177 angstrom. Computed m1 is 11.8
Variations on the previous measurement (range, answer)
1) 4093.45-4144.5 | 10.6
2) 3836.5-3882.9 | 12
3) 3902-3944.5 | 12.5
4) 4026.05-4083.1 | 11.4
